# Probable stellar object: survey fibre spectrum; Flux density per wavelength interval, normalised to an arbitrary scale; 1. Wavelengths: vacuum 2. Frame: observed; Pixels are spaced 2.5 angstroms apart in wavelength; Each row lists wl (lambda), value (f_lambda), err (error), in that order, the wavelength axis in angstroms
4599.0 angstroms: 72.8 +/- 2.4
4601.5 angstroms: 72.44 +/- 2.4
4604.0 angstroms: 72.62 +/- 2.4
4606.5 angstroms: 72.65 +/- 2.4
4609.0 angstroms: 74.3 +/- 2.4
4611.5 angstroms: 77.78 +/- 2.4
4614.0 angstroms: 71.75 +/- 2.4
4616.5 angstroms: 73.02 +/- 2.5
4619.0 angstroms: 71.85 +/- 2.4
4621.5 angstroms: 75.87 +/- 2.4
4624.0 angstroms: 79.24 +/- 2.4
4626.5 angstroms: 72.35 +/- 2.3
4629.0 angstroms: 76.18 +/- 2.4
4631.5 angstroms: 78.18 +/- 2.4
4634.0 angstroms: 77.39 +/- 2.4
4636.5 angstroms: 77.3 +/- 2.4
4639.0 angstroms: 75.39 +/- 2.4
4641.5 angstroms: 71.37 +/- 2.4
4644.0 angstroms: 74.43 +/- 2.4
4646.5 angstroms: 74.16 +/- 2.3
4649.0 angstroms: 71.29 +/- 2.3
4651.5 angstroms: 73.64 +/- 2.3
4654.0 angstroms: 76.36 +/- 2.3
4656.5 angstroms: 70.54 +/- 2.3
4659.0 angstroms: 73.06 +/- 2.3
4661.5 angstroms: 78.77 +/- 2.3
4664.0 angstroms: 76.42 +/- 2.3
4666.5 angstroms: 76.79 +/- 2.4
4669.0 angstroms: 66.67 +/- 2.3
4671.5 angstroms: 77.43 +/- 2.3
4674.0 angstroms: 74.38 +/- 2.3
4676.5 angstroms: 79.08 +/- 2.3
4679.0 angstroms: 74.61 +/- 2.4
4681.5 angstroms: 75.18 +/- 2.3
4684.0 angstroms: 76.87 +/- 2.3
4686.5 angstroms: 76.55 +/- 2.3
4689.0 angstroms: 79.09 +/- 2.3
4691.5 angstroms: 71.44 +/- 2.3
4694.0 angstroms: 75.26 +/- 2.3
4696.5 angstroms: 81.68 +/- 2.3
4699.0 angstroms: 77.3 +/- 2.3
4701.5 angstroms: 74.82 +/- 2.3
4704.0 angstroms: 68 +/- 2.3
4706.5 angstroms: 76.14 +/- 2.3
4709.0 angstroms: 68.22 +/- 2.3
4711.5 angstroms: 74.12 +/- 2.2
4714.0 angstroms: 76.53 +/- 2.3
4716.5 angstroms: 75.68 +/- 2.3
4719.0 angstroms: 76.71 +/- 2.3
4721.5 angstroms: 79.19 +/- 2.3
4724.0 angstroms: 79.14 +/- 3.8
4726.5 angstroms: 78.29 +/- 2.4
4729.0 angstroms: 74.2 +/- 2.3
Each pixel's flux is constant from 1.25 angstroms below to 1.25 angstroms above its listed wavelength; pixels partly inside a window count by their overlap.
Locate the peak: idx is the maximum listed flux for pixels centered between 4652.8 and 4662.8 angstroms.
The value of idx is 78.77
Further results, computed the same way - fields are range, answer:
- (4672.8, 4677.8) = 79.08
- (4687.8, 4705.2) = 81.68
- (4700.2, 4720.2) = 76.71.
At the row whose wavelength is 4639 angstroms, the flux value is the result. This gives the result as 75.39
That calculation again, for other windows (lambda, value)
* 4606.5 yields 72.65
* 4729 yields 74.2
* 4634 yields 77.39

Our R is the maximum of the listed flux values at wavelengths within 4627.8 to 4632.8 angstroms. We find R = 78.18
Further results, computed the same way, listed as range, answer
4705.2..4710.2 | 76.14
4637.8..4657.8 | 76.36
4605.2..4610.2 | 74.3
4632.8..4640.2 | 77.39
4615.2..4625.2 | 79.24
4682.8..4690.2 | 79.09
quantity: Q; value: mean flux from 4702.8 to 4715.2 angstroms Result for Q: 72.6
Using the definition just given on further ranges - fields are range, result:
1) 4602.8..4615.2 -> 73.8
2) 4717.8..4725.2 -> 78.4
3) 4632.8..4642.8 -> 75.3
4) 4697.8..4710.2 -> 72.9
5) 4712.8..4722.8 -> 77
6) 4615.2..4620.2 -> 72.4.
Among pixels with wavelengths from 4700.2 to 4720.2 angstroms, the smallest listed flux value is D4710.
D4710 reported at 68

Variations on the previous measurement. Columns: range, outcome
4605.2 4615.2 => 71.75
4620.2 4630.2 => 72.35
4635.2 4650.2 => 71.29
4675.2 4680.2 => 74.61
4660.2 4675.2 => 66.67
